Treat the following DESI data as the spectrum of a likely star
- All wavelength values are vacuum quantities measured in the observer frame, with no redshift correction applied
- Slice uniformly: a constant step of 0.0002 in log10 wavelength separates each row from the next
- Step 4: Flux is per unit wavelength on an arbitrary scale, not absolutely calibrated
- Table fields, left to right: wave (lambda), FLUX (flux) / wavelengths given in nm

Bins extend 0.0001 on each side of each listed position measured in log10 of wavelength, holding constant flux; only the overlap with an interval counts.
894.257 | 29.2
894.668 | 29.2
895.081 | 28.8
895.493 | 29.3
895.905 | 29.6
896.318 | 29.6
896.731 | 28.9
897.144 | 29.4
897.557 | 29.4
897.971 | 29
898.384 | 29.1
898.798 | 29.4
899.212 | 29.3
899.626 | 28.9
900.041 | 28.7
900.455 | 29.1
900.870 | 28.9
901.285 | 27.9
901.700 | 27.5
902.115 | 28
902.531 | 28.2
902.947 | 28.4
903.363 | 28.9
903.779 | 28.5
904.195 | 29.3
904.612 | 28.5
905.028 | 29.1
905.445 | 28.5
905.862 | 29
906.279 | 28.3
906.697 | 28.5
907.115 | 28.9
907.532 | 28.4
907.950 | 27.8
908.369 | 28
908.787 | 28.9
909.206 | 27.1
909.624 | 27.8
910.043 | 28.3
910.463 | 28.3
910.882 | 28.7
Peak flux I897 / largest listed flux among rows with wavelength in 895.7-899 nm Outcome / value 29.6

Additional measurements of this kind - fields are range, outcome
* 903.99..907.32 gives 29.3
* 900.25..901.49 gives 29.1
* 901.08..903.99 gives 28.9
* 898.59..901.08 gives 29.4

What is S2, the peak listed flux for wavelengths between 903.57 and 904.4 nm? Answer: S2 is 29.3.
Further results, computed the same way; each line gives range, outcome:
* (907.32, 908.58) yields 28.4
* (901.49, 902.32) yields 28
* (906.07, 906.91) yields 28.5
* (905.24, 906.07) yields 29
